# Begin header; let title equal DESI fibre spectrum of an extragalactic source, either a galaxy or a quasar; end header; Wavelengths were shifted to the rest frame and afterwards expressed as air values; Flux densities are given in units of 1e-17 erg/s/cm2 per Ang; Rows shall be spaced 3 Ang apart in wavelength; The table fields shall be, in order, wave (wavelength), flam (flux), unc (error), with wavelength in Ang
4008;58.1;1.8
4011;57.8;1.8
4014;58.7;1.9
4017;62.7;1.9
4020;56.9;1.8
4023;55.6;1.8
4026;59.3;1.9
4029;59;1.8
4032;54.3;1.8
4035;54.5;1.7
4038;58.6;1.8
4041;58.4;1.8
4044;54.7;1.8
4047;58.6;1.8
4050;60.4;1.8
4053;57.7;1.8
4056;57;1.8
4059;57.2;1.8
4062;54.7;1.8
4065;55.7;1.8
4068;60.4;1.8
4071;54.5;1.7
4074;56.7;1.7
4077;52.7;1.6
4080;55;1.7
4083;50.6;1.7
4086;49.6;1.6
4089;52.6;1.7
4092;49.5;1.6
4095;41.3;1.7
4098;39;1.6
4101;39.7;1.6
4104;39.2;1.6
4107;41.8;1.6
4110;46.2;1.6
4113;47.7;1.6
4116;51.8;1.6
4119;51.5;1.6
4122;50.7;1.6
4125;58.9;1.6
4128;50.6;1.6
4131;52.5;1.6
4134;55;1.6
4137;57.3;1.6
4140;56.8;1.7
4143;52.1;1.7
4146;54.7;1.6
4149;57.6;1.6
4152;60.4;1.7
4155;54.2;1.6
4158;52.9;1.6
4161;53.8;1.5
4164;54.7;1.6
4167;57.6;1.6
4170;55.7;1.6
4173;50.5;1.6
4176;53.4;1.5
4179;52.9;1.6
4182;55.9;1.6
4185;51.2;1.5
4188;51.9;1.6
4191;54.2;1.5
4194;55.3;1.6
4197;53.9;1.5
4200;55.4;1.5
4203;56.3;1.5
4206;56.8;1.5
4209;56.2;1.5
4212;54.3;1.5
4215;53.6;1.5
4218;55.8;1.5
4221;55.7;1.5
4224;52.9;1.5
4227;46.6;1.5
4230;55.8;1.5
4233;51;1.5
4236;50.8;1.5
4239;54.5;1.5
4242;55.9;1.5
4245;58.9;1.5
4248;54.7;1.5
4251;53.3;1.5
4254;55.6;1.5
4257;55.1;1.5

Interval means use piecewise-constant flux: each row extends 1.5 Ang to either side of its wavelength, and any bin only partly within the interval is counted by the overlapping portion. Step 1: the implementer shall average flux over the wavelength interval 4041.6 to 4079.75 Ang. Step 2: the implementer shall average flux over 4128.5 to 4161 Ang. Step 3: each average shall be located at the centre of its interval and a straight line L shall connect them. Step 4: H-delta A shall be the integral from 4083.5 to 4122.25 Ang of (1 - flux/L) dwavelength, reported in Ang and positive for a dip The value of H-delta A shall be 6.7 Ang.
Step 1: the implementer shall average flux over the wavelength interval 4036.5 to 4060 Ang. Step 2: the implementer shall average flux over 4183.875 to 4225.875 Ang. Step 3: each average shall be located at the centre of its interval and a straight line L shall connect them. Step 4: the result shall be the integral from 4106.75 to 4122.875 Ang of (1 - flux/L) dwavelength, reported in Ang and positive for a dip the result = 2.2 Ang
